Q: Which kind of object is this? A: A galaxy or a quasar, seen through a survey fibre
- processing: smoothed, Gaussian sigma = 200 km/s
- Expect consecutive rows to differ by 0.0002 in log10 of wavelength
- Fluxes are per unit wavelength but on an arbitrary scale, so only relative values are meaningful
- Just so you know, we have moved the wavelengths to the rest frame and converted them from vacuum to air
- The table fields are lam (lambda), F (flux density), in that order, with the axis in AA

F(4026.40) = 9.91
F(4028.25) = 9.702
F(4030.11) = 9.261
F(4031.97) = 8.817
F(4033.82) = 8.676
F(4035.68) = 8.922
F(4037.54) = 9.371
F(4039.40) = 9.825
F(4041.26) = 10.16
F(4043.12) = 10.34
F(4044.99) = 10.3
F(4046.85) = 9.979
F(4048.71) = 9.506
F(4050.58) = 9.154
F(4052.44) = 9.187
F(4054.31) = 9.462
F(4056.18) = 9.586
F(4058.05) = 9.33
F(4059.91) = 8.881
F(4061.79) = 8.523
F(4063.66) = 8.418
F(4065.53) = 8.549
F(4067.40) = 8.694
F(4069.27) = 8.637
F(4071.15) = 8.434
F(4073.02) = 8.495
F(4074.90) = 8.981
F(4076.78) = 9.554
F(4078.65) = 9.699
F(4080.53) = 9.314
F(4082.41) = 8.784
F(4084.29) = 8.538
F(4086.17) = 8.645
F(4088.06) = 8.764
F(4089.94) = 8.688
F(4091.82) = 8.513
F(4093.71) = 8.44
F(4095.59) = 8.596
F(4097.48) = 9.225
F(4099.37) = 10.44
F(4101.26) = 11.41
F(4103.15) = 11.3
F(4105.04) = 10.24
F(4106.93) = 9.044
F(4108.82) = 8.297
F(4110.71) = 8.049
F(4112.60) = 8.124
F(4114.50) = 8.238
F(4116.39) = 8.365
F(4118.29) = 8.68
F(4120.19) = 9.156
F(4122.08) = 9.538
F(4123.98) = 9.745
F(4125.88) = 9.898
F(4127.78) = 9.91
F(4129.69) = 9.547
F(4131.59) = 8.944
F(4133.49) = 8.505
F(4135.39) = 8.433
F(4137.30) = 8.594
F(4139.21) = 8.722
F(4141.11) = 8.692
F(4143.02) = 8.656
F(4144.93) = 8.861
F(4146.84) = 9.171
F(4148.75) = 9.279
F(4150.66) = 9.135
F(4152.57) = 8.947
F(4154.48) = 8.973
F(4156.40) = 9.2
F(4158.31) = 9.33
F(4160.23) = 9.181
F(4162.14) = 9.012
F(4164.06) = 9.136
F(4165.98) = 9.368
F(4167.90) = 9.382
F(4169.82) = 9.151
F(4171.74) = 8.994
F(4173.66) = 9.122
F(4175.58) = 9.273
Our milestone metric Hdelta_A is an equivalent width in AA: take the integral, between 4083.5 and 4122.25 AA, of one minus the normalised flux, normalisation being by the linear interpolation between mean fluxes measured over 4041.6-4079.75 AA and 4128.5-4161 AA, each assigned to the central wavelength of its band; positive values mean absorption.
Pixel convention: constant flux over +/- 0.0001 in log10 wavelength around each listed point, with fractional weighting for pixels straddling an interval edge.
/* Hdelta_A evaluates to 0.1 AA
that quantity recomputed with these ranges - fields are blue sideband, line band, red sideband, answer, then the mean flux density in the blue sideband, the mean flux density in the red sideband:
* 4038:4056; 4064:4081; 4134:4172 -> 1.2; 9.75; 9.01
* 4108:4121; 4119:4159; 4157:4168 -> -1.3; 8.41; 9.22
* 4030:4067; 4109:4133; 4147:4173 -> 0.6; 9.3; 9.16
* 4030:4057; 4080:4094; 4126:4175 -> 0.9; 9.51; 9.07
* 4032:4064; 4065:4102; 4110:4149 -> 0.7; 9.39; 8.91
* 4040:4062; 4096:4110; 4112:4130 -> -1.0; 9.57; 9.12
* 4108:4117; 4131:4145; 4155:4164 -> 0.1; 8.21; 9.16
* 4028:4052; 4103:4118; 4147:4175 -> 0.8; 9.53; 9.16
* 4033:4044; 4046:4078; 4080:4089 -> 0.5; 9.55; 8.78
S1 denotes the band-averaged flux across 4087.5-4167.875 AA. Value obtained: 9.11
